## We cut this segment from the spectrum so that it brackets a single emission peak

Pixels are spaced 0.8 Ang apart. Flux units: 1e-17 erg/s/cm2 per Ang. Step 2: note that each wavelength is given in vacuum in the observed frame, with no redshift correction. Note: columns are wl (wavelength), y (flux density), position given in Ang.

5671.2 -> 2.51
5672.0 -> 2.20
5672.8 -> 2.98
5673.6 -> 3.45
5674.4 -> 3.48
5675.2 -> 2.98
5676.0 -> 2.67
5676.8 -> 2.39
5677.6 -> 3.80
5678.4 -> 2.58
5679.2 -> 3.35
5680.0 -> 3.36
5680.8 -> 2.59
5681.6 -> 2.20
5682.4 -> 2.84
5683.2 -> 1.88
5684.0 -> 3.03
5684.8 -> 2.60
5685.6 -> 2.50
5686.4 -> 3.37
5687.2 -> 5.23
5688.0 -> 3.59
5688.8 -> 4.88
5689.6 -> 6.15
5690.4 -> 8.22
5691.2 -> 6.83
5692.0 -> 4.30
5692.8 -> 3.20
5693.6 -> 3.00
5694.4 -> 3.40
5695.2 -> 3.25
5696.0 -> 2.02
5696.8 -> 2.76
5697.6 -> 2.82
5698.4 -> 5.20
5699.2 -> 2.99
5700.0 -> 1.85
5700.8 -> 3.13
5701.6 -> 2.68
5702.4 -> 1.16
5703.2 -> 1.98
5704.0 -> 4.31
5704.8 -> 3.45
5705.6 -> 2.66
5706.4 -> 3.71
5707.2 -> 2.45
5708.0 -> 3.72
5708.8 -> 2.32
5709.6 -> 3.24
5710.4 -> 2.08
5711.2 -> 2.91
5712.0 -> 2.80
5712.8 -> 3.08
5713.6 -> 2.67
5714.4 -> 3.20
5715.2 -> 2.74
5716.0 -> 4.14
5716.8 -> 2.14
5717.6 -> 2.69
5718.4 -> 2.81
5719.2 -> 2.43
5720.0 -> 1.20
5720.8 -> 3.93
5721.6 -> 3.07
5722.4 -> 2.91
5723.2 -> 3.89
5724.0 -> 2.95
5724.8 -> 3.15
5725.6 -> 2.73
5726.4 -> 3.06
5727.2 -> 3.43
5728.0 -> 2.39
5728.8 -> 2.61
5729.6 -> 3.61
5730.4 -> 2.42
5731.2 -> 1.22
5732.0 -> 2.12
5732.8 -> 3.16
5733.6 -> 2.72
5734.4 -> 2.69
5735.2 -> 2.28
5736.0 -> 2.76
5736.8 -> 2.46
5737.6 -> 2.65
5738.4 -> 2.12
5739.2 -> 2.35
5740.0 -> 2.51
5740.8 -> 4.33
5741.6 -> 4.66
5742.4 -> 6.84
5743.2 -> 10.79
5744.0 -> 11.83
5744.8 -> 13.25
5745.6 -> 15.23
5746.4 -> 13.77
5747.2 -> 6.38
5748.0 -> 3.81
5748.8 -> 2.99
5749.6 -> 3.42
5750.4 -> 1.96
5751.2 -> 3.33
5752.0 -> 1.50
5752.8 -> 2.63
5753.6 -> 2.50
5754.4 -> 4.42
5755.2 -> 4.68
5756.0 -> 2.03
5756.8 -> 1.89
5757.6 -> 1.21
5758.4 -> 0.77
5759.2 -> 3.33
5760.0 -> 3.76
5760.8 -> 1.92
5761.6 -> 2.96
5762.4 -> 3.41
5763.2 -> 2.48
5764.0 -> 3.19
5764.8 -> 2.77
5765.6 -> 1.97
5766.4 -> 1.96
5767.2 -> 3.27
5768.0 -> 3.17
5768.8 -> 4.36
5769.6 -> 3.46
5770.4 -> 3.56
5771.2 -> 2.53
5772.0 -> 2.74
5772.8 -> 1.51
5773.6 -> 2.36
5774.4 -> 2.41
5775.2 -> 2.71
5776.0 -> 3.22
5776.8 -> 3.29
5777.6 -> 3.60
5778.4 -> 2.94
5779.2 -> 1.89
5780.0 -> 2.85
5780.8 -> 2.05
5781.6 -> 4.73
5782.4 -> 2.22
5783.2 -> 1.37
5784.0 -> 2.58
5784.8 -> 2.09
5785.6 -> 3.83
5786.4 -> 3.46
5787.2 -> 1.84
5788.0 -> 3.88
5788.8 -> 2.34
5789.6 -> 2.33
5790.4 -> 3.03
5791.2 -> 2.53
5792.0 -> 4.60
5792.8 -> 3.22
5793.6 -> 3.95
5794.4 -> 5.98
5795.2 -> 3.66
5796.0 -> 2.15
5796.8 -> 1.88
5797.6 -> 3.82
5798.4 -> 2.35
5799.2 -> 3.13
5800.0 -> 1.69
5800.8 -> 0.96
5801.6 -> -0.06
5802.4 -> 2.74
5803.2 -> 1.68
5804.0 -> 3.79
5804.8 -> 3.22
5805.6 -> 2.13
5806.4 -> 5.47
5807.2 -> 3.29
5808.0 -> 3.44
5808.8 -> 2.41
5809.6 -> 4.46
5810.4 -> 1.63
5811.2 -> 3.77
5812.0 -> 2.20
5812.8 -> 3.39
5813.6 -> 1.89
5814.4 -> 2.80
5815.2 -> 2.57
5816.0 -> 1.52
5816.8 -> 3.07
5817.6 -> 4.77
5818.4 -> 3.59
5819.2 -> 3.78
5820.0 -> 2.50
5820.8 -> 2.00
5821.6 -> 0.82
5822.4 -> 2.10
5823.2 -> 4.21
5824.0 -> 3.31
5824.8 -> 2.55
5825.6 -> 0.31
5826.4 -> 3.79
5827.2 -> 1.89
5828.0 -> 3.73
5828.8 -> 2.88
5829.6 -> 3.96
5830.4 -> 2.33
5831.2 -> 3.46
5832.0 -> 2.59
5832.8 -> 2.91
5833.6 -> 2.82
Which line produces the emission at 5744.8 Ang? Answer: [O III]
